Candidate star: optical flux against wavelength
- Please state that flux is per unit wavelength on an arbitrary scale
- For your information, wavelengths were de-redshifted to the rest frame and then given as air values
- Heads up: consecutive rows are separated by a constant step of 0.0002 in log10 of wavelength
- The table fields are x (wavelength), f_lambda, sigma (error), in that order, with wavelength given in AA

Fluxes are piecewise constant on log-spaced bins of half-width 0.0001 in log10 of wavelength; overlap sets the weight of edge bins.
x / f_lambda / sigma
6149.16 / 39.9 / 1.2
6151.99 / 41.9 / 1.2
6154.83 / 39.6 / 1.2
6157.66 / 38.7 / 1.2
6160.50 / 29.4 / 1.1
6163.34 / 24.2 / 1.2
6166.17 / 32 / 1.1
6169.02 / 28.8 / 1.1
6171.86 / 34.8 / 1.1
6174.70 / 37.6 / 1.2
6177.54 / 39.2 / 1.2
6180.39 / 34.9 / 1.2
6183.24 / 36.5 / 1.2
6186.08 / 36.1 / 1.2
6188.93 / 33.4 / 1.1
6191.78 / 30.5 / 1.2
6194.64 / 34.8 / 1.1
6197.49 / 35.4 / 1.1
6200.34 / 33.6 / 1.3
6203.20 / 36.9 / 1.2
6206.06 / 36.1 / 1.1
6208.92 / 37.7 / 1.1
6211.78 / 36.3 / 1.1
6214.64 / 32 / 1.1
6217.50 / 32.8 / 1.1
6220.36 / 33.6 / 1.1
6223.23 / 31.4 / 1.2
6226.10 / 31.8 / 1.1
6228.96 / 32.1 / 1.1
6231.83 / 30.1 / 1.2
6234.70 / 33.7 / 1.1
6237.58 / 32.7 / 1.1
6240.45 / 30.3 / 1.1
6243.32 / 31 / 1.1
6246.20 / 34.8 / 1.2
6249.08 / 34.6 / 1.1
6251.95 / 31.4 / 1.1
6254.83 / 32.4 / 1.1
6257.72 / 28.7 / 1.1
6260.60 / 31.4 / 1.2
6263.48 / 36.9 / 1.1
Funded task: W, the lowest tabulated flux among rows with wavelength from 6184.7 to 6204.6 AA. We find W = 30.5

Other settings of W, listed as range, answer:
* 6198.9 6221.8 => 32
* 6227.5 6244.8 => 30.1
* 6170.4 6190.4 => 33.4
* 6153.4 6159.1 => 38.7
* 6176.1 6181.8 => 34.9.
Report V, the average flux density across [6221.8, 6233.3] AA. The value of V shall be 31.4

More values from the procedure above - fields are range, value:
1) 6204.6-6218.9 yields 35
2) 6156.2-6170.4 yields 30.7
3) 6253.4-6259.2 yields 30.5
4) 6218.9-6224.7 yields 32.5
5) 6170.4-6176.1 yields 36.2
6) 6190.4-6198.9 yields 33.6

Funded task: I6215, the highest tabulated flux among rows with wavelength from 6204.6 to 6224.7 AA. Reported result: 37.7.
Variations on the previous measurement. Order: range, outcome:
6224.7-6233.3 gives 32.1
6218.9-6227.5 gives 33.6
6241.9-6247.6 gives 34.8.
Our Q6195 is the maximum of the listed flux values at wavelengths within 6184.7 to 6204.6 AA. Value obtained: 36.9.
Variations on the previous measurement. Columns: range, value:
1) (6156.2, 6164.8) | 38.7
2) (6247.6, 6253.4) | 34.6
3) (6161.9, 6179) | 39.2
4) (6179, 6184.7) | 36.5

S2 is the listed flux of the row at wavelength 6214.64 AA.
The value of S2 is 32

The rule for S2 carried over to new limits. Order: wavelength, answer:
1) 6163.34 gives 24.2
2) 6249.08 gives 34.6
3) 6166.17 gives 32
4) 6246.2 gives 34.8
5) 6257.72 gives 28.7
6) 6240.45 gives 30.3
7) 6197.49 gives 35.4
